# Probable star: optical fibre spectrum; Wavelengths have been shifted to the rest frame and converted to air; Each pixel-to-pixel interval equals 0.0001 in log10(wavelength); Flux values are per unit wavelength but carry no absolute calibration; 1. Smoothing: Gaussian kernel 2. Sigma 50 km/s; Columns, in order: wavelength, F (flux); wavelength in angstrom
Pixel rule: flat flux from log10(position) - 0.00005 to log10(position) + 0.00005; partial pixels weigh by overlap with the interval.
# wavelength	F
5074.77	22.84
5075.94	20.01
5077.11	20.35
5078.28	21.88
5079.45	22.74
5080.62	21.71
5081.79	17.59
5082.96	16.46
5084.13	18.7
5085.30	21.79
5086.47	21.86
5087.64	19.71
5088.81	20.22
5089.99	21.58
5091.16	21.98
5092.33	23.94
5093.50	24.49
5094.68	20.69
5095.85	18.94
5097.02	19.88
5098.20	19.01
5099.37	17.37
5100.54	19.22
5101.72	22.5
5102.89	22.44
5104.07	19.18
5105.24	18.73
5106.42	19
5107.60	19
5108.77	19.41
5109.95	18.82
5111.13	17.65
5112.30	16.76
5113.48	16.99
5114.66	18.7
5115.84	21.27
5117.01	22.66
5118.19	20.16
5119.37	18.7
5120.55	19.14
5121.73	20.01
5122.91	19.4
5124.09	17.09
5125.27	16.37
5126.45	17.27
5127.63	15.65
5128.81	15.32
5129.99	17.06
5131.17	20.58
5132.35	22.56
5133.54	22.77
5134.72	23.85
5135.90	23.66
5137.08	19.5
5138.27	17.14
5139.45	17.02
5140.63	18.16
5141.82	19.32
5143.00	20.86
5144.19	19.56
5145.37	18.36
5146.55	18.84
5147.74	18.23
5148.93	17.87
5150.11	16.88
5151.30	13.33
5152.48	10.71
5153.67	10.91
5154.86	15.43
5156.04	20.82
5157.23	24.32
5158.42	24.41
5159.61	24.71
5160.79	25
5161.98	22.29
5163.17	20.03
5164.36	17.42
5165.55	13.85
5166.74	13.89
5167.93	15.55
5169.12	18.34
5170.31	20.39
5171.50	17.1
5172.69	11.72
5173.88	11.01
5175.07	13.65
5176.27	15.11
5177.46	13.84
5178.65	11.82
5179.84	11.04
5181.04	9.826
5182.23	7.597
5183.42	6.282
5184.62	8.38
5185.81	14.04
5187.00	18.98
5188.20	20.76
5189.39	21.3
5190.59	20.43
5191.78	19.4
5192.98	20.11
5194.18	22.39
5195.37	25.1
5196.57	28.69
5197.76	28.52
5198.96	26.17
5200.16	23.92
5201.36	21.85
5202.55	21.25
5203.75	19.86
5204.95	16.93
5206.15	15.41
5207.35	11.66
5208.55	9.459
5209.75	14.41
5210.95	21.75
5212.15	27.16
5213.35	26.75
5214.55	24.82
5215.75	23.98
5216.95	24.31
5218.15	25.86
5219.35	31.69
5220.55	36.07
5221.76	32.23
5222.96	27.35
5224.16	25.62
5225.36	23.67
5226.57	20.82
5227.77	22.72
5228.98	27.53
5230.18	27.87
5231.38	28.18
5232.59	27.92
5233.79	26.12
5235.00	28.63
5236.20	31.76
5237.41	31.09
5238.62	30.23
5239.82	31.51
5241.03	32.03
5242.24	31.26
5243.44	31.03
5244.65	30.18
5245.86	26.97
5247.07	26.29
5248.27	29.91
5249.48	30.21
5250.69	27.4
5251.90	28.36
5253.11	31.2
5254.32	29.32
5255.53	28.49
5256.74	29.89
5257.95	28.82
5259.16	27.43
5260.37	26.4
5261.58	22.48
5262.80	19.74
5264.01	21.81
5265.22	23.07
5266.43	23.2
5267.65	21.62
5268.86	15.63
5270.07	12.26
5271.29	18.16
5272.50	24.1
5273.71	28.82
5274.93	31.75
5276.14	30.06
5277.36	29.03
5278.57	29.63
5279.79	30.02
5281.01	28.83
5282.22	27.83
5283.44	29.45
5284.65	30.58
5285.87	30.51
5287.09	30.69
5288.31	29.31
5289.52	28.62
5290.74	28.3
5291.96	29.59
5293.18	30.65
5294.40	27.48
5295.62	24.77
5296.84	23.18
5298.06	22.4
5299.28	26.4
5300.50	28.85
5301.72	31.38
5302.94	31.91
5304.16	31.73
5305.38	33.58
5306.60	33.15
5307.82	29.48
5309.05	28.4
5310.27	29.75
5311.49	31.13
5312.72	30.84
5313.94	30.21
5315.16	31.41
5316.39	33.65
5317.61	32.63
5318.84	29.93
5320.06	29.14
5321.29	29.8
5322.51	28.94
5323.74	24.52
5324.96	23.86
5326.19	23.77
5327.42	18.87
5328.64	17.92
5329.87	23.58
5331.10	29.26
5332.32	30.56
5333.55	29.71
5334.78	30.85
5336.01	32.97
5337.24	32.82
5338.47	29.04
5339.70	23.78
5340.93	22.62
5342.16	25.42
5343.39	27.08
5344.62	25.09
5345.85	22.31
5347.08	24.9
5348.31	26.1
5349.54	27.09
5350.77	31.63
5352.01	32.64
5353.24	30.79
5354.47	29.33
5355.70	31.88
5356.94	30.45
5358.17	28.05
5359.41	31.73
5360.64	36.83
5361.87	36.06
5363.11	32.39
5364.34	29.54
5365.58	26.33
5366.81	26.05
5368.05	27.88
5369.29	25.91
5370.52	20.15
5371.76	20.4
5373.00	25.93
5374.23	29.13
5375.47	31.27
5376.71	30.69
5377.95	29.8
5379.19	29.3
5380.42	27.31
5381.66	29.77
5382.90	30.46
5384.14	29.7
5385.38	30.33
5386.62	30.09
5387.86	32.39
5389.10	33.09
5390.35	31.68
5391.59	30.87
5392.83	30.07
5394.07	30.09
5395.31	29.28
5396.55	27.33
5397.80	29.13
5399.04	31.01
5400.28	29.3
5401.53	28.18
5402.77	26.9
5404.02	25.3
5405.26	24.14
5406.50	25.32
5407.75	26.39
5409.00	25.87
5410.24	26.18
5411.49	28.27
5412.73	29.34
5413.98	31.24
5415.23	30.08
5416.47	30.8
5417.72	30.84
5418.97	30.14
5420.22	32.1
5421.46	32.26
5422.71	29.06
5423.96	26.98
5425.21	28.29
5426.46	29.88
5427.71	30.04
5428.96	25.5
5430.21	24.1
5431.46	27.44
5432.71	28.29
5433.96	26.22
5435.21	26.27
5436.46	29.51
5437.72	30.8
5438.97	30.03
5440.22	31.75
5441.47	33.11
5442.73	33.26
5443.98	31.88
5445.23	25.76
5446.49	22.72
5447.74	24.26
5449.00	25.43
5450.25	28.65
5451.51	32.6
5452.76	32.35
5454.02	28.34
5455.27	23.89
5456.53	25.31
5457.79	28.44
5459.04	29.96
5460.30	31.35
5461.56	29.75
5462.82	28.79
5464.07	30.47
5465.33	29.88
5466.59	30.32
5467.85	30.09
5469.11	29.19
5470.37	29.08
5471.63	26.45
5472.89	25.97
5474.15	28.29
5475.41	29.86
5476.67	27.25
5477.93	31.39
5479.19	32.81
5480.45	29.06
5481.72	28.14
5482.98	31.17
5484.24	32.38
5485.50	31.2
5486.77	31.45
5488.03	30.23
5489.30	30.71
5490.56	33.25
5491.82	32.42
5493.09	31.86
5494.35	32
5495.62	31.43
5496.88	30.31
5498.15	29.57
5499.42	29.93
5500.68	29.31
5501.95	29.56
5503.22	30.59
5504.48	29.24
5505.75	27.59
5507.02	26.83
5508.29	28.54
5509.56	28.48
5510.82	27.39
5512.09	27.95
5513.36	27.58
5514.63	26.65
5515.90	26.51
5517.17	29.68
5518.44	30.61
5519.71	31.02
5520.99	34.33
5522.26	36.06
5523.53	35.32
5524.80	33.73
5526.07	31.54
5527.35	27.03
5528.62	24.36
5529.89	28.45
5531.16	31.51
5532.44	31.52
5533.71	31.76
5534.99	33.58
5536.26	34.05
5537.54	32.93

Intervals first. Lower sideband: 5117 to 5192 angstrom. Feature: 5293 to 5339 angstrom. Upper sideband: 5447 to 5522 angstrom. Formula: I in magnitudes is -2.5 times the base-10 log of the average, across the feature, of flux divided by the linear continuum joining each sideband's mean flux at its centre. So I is -0.224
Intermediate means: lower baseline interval 17.4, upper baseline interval 29.5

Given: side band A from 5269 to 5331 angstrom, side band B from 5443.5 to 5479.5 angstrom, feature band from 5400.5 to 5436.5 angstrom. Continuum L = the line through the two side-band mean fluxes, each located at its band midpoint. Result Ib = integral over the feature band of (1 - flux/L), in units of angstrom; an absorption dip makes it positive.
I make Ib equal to 0.4 angstrom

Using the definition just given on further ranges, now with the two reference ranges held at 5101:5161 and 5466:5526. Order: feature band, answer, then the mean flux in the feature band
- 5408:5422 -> -1.01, 29.6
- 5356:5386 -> -3.09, 29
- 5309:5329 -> -2.69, 28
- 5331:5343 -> -1.60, 28.6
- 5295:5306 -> -1.85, 28.3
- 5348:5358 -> -1.65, 30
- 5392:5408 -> -0.46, 28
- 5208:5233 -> -3.99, 25.3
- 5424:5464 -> -0.02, 28.5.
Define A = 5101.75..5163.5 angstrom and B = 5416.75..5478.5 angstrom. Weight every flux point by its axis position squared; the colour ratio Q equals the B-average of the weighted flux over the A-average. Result 1.70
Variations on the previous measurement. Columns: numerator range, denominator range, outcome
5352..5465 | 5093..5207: 1.73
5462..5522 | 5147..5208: 1.90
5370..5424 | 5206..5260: 1.14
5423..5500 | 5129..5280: 1.46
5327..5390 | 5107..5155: 1.69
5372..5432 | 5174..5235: 1.48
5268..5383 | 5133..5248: 1.40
